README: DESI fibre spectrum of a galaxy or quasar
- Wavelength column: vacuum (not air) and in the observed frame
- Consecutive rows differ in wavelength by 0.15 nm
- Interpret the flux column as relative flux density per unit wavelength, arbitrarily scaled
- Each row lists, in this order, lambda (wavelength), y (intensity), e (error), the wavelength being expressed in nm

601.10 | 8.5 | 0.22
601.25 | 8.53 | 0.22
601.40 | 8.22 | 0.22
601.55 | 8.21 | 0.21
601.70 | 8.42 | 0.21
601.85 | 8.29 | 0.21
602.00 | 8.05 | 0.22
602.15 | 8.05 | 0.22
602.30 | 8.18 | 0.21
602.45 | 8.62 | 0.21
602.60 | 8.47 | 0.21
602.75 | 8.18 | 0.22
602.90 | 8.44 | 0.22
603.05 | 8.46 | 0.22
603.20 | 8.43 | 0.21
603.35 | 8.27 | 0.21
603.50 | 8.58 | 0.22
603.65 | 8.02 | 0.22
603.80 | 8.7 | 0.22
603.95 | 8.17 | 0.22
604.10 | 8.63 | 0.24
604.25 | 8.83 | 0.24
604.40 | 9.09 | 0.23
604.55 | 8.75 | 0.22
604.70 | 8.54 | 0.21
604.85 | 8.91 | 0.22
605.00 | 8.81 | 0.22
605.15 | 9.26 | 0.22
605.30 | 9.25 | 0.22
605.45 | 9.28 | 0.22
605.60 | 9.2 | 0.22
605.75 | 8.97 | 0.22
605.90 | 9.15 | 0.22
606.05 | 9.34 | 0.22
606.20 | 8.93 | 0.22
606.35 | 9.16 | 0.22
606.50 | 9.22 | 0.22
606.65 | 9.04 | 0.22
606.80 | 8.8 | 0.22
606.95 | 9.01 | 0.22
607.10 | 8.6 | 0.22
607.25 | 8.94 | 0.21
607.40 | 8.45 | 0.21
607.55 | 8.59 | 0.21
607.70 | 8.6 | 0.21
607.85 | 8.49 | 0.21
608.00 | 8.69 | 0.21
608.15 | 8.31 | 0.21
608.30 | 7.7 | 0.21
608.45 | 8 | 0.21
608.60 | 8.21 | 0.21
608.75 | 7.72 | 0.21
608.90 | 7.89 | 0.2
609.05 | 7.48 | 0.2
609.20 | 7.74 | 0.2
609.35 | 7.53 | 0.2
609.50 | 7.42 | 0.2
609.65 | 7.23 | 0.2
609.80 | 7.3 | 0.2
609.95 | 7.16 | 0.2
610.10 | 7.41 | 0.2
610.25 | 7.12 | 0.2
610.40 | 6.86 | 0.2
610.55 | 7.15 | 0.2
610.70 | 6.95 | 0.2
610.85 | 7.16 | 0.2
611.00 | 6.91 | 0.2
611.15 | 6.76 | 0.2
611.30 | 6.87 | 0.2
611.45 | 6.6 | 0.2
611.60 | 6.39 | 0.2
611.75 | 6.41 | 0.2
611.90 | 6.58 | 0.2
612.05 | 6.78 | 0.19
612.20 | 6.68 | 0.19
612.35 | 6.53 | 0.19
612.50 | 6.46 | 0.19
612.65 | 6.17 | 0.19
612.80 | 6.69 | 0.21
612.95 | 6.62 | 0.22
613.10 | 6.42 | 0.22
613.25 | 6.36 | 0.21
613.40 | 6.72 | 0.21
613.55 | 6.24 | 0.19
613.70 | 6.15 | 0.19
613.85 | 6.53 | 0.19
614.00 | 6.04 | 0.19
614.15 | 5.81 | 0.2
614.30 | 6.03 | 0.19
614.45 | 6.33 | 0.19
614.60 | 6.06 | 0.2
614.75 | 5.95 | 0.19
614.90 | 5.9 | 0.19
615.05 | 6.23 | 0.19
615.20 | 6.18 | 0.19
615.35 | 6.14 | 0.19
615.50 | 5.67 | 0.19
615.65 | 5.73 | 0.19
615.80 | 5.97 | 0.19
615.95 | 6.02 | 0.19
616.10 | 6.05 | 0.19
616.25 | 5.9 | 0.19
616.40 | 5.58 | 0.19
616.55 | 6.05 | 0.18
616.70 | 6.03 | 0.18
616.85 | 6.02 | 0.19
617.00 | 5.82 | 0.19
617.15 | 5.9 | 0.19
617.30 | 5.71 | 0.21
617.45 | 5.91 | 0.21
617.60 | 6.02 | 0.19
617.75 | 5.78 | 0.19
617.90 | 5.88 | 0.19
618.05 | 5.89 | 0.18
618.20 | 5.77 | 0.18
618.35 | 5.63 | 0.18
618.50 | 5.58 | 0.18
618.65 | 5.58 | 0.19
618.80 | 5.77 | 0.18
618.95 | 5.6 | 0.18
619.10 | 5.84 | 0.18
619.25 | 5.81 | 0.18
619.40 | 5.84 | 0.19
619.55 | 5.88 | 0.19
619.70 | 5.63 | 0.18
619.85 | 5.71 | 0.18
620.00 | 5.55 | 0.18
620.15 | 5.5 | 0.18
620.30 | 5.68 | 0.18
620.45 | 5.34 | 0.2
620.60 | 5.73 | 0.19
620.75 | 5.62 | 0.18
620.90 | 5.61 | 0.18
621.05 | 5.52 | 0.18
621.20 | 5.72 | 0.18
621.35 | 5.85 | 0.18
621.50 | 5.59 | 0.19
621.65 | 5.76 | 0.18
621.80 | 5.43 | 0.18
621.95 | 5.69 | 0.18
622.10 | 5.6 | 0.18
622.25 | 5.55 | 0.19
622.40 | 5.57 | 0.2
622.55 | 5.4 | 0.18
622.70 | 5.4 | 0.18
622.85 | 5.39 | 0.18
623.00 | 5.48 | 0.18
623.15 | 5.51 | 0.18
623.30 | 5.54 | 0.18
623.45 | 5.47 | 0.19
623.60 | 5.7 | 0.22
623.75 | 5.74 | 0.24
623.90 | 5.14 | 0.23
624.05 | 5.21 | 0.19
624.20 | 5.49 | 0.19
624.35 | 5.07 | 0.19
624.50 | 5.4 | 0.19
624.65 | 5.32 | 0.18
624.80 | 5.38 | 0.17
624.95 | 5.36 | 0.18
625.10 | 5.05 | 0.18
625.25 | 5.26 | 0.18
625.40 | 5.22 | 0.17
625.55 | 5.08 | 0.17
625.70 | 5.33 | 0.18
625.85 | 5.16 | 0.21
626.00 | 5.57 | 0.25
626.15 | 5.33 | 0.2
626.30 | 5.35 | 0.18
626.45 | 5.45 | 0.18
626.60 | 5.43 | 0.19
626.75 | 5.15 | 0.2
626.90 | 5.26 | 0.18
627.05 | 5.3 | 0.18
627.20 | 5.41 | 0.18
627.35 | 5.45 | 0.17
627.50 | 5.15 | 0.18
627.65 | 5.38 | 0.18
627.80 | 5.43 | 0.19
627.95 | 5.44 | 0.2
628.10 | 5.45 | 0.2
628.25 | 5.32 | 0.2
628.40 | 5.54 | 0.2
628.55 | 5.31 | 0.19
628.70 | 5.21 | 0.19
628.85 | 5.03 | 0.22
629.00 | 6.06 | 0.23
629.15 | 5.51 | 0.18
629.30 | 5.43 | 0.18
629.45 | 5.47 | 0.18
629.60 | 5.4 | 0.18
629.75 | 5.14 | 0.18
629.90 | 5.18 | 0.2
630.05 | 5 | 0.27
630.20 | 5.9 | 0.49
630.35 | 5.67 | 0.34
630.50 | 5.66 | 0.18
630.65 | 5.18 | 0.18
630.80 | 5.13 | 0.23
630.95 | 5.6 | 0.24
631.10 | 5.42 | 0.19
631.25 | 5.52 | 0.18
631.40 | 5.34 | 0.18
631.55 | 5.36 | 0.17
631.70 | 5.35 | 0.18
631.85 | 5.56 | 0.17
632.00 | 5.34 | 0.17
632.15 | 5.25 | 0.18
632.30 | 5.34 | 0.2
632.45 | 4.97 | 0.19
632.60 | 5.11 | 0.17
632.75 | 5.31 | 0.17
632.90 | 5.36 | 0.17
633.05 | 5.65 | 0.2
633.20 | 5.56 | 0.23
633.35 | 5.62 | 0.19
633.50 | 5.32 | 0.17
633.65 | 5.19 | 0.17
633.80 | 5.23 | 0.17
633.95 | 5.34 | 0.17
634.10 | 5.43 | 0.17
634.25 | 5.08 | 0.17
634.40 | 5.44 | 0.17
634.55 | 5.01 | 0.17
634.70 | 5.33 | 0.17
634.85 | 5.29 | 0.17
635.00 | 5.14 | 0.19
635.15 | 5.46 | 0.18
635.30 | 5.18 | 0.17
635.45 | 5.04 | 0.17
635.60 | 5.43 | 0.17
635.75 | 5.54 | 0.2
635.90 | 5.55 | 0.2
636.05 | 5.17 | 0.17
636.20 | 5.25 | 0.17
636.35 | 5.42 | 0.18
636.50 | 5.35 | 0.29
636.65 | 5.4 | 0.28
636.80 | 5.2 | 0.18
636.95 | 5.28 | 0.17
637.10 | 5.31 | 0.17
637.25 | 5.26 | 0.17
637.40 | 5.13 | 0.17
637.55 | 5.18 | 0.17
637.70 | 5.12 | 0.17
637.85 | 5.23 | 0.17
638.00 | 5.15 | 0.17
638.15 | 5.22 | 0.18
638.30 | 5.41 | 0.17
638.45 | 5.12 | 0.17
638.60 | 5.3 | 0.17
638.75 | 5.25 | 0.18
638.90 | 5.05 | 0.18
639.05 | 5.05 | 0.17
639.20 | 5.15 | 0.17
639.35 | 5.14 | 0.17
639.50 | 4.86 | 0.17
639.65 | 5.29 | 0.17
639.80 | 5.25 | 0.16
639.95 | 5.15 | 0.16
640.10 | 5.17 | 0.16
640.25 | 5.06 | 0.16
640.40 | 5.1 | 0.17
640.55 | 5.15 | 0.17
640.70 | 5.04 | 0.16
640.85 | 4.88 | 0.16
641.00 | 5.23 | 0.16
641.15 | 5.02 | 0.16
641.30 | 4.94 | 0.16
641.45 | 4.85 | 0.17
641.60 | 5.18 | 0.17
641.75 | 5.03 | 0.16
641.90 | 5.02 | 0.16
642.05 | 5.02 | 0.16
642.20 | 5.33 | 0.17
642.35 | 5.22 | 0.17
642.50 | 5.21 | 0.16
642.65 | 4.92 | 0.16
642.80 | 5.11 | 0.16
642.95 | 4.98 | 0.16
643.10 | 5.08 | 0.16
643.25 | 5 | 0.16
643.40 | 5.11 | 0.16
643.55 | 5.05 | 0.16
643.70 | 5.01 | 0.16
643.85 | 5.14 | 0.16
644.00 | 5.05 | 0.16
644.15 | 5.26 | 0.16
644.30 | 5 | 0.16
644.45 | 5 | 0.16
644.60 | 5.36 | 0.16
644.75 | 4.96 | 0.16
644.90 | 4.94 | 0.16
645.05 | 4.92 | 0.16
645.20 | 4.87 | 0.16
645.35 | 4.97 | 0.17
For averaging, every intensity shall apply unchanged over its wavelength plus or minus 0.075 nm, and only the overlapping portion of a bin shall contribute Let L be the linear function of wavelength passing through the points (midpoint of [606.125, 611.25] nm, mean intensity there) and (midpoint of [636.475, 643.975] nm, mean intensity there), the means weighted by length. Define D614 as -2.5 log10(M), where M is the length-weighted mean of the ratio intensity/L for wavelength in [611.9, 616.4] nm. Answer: 0.20 mag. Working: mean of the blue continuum 7.95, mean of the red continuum 5.13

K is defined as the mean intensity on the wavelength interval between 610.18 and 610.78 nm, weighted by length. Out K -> 7.02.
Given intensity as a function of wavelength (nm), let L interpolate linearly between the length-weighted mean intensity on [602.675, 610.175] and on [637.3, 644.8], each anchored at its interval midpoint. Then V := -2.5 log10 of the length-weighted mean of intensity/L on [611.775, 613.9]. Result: 0.20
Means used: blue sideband 8.46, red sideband 5.11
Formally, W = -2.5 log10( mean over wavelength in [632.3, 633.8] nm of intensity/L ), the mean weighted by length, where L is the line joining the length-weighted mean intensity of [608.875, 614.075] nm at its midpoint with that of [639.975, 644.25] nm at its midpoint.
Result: 0.051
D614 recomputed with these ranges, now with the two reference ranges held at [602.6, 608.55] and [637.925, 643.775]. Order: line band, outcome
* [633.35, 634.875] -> 0.10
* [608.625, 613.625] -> 0.18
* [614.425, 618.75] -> 0.27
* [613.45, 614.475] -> 0.26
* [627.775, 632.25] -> 0.15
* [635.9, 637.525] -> 0.05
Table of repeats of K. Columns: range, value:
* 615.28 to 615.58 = 5.9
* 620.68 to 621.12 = 5.58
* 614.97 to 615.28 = 6.2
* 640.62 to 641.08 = 5.05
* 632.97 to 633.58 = 5.53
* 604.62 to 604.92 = 8.72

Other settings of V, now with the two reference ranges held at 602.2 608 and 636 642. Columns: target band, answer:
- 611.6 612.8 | 0.22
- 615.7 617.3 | 0.26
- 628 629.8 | 0.15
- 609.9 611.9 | 0.18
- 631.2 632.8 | 0.11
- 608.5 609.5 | 0.08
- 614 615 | 0.27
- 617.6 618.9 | 0.27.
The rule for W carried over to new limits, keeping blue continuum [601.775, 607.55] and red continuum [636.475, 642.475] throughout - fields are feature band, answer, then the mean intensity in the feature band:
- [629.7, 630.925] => 0.136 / 5.37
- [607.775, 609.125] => 0.036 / 8.05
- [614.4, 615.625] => 0.257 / 6.04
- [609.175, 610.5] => 0.126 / 7.29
